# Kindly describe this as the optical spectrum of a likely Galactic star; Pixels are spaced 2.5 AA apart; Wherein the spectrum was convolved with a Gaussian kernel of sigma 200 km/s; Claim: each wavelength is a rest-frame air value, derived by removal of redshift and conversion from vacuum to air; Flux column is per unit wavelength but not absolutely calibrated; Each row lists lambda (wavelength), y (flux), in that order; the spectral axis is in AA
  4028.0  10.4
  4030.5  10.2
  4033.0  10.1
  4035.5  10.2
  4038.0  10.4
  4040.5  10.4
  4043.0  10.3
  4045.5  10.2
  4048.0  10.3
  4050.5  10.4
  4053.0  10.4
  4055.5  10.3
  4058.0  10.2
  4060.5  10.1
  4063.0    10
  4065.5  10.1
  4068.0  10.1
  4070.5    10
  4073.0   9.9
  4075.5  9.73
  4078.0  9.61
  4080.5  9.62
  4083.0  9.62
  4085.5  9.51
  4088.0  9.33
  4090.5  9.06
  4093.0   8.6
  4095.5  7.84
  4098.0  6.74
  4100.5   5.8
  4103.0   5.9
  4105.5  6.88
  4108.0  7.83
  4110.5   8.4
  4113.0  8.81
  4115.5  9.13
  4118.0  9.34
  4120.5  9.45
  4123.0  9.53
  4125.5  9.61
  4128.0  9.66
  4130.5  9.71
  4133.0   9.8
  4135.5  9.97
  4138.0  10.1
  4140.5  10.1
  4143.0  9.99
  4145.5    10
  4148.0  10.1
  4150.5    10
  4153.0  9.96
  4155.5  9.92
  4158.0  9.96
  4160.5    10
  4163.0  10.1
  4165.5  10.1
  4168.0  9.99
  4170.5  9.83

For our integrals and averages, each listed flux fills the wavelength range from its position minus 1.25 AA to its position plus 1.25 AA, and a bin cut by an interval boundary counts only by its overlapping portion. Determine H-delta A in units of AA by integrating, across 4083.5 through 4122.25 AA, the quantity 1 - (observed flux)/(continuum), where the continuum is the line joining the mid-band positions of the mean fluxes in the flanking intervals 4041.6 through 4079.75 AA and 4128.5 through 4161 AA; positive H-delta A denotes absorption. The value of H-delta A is 7.0 AA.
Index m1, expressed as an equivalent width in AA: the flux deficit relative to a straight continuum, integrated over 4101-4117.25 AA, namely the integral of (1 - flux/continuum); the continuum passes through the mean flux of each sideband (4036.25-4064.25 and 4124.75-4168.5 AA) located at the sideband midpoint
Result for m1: 3.7 AA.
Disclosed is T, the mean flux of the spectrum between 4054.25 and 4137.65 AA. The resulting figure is 9.11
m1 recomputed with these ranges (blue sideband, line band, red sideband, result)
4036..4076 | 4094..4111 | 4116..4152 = 5.01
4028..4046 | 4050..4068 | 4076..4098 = -0.88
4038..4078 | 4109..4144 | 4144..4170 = 1.82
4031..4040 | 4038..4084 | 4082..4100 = -3.06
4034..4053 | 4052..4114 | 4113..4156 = 6.86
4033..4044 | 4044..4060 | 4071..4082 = -0.31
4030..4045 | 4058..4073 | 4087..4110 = -1.72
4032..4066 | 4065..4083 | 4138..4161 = 0.62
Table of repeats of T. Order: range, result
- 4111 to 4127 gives 9.27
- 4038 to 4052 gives 10.3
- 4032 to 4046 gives 10.3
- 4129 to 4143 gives 9.94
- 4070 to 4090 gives 9.63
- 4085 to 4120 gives 8.08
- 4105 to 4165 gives 9.55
